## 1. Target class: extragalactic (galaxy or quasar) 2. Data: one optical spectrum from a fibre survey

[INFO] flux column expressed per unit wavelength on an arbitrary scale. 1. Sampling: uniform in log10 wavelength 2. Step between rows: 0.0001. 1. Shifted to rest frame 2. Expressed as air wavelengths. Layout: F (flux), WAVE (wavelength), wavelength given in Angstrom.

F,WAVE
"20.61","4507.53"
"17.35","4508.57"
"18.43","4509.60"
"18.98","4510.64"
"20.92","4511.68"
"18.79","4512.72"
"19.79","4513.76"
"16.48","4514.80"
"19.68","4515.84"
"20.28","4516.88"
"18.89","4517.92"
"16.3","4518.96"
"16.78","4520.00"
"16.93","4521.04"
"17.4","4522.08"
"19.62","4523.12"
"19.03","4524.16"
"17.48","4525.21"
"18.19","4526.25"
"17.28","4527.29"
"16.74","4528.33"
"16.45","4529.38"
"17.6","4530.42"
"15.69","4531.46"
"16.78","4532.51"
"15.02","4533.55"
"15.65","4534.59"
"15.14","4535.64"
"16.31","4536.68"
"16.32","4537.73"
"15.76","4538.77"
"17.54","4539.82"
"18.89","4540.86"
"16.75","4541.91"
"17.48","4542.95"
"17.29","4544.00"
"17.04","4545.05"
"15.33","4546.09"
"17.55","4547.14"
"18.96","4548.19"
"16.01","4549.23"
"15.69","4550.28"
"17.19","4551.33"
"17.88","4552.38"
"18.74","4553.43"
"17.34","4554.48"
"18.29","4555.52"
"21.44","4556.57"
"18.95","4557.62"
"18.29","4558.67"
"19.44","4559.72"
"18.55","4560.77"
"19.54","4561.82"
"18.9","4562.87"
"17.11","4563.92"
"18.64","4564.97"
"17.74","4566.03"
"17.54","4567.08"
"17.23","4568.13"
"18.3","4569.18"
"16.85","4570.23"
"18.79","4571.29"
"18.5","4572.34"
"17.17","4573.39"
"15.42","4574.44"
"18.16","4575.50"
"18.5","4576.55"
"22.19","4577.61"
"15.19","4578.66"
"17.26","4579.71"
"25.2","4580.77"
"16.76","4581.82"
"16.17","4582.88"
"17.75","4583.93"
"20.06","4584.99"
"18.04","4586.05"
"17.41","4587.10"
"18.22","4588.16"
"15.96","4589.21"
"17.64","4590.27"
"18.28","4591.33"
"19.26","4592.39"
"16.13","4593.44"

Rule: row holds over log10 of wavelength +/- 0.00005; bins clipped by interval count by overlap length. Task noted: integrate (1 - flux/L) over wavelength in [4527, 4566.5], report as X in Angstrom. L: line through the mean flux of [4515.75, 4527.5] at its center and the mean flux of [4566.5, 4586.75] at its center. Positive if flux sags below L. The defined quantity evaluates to 1.60 Angstrom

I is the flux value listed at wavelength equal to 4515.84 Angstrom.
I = 19.68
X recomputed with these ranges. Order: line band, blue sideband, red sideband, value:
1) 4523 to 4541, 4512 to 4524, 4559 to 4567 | 1.5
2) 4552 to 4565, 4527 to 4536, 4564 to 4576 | -1.1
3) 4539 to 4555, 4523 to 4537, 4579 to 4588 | 0.1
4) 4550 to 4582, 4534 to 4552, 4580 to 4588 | -0.9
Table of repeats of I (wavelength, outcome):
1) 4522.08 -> 17.4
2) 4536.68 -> 16.31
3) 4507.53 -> 20.61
